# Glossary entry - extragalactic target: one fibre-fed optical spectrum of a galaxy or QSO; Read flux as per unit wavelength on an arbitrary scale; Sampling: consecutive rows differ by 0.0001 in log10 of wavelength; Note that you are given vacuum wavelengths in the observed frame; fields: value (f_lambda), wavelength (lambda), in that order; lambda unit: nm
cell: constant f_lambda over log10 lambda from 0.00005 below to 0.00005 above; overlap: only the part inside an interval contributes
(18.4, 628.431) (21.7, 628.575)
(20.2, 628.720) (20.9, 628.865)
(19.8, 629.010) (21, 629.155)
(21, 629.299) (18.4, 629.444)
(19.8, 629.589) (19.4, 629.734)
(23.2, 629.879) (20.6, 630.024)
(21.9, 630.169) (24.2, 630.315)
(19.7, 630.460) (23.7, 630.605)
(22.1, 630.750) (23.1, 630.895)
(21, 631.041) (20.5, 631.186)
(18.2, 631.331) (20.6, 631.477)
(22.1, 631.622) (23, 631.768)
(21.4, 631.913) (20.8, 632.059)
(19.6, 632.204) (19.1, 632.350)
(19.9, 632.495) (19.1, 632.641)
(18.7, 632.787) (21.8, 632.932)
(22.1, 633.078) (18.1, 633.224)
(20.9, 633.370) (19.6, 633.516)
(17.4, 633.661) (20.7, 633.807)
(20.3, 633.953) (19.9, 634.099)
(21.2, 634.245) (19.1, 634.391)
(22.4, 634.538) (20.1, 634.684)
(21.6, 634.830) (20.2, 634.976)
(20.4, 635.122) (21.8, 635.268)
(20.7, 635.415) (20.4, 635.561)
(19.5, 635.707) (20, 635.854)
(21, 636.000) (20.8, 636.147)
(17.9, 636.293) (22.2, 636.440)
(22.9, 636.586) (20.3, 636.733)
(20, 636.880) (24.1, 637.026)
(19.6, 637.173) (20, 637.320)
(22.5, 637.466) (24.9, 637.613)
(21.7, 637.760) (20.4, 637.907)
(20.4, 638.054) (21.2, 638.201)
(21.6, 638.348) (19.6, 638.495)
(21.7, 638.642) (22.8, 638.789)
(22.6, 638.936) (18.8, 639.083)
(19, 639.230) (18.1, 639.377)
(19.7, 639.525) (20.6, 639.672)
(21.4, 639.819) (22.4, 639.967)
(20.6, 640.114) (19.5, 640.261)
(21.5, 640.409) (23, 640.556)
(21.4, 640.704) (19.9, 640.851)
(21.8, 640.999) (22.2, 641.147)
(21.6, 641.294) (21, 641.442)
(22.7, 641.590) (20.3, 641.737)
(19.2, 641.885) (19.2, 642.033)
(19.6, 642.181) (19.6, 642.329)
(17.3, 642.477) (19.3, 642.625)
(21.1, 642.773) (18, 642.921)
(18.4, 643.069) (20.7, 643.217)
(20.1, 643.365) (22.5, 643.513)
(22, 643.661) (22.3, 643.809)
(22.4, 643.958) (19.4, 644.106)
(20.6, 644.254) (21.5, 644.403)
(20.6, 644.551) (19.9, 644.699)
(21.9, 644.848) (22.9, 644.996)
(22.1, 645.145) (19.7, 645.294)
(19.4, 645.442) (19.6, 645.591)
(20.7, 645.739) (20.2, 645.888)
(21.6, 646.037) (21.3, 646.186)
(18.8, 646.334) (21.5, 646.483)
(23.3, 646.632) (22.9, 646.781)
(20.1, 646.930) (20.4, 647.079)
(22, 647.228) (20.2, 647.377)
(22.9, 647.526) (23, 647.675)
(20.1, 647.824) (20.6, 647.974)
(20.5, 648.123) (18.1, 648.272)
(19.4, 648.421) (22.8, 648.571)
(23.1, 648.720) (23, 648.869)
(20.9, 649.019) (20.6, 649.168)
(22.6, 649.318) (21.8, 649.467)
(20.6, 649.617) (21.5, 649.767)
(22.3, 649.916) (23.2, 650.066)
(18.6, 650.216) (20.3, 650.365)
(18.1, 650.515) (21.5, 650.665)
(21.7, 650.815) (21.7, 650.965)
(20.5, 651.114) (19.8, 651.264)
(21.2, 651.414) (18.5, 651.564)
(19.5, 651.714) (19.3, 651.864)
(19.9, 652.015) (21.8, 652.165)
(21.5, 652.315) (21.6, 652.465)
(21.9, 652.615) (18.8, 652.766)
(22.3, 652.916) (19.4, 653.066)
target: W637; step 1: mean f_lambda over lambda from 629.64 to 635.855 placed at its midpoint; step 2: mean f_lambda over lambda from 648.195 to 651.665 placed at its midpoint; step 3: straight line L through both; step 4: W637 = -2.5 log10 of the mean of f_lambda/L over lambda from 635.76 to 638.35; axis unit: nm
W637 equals -0.02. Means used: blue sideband 20.7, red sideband 20.9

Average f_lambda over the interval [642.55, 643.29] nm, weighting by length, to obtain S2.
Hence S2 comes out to 19.5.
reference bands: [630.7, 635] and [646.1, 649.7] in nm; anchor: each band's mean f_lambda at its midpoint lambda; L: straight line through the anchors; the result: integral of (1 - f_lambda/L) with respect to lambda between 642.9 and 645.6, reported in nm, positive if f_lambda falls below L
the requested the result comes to 0.03 nm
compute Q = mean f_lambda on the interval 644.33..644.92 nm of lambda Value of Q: 21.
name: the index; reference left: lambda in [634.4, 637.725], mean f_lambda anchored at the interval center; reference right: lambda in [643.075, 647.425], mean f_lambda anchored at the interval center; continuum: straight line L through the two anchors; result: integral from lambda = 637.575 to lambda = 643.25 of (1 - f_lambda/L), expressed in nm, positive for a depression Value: 0.11 nm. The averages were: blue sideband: 21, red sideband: 21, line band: 20.6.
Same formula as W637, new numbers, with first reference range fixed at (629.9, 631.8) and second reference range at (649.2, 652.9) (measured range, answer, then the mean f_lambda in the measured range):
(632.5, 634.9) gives 0.07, 20.2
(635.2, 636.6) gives 0.04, 20.6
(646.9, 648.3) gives 0.00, 20.9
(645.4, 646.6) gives 0.02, 20.5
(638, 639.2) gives 0.01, 21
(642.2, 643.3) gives 0.10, 19.2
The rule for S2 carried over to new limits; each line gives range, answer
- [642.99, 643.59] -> 20.4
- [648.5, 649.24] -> 22.1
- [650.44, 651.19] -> 20.7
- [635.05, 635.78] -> 20.6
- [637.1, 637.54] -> 20.7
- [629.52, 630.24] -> 21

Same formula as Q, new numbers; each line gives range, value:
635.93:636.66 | 20.9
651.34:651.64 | 19.8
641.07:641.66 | 21.9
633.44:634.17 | 19.6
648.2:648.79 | 20.8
